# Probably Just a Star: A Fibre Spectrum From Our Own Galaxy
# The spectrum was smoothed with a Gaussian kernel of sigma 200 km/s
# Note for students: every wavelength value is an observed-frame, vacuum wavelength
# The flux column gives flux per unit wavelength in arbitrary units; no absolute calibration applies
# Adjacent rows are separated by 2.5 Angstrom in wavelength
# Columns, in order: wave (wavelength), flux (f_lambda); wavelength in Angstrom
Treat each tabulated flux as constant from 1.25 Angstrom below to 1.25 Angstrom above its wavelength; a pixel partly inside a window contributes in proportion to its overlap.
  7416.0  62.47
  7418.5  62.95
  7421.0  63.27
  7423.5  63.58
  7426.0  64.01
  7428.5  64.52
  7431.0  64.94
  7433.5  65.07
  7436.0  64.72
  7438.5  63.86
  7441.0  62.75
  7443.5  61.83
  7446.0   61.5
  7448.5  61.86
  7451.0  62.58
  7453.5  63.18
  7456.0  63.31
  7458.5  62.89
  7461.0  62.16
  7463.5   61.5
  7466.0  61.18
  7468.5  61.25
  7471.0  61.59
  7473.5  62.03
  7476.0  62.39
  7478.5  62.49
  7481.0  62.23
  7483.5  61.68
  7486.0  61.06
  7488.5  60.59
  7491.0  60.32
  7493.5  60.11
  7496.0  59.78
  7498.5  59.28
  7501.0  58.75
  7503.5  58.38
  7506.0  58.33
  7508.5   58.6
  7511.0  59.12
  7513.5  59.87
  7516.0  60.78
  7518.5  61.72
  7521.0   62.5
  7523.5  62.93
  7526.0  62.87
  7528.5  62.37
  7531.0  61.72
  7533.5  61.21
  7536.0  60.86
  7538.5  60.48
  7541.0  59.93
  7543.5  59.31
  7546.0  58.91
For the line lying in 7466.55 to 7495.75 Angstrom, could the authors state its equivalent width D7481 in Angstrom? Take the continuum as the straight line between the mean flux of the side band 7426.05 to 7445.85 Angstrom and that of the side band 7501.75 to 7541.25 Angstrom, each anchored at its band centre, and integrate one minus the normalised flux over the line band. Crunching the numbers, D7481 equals 0.4 Angstrom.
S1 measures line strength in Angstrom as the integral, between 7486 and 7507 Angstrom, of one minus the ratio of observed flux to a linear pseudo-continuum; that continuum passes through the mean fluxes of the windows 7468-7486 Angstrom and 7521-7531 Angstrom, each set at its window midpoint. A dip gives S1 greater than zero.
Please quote 0.9 Angstrom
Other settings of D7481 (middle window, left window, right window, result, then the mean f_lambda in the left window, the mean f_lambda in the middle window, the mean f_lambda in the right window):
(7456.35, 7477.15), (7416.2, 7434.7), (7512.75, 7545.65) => 0.3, 64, 61.9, 61.2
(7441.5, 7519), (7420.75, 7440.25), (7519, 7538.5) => 2.5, 64.3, 61.1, 62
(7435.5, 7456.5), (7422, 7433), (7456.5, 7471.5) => 0.1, 64.3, 62.8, 61.8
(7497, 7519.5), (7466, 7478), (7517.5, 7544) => 0.8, 61.8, 59.4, 61.5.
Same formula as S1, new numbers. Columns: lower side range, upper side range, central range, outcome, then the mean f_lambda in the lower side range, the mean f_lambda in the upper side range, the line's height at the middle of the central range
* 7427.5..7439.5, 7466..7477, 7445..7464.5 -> 0.19 Angstrom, 64.6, 61.7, 63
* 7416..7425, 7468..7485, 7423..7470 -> -0.26 Angstrom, 63.2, 62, 62.6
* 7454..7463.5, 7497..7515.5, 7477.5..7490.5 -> -0.17 Angstrom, 62.6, 59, 60.7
